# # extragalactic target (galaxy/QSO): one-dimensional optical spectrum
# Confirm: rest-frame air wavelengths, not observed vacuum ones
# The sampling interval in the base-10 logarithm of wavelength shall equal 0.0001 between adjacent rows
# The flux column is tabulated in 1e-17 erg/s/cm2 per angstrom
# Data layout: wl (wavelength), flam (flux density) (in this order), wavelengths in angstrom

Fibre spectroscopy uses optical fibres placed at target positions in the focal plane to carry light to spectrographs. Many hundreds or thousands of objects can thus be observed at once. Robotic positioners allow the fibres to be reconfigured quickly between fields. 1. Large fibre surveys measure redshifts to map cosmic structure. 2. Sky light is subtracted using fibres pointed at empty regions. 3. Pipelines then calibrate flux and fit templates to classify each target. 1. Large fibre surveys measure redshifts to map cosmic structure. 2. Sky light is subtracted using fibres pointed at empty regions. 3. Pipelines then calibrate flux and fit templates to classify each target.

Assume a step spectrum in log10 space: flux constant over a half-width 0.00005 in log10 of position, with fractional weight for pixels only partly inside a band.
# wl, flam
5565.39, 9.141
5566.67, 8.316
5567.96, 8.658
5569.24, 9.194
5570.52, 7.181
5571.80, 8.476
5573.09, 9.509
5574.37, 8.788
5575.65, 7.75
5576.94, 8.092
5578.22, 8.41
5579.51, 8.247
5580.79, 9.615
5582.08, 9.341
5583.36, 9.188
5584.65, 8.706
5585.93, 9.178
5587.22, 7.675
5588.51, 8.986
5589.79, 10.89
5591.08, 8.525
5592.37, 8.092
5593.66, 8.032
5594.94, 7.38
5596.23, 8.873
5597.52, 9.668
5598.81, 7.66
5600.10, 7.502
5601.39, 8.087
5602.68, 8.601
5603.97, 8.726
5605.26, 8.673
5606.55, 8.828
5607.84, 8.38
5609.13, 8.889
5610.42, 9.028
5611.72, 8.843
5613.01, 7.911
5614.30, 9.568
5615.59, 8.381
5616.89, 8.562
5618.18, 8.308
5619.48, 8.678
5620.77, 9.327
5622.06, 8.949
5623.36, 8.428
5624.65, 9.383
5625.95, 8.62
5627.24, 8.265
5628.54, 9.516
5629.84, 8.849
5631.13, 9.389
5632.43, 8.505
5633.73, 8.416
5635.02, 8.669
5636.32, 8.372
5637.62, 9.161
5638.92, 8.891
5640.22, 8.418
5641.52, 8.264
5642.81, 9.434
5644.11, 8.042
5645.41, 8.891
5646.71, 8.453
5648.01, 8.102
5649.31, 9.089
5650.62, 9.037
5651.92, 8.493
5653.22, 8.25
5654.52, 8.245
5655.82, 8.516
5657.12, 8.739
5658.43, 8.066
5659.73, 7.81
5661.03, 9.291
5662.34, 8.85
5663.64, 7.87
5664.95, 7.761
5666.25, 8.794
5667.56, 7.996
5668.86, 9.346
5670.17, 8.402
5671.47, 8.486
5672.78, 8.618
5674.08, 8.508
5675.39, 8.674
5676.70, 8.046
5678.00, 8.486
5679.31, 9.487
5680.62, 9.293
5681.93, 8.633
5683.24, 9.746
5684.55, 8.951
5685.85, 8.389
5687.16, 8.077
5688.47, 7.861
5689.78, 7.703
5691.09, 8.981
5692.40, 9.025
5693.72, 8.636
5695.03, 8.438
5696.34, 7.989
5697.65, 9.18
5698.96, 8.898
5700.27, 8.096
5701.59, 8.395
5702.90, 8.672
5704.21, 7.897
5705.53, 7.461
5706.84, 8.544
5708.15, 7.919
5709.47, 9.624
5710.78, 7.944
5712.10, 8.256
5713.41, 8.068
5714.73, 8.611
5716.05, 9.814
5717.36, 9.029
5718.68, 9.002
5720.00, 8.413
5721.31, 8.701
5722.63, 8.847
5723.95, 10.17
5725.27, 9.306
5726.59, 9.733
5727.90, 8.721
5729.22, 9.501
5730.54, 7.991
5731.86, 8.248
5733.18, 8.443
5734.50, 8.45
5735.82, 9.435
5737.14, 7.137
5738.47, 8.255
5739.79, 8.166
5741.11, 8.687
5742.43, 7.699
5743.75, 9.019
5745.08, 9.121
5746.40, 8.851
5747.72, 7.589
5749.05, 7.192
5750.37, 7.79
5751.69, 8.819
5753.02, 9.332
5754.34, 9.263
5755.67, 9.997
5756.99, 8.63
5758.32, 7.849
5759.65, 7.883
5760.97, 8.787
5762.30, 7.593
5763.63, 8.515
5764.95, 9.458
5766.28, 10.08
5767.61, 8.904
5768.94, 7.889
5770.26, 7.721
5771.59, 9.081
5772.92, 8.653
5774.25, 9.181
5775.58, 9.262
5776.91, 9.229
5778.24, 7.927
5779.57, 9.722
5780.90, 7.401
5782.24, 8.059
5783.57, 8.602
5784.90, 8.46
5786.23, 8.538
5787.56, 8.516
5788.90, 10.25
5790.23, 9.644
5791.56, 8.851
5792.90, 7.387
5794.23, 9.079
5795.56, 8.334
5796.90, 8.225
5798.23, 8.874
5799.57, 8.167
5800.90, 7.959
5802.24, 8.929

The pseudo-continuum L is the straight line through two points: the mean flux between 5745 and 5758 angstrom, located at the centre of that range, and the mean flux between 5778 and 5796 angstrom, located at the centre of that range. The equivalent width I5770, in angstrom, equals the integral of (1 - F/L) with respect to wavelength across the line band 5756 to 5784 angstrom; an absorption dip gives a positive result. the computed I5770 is 0.1 angstrom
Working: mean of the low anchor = 8.62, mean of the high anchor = 8.65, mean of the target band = 8.61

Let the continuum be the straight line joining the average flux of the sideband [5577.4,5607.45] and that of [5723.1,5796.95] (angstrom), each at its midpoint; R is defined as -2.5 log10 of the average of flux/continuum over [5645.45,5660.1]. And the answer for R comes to 0.023 mag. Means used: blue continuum 8.64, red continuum 8.66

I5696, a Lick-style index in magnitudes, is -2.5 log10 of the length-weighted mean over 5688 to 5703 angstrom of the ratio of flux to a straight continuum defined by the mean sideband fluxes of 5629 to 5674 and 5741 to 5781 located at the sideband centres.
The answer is 0.014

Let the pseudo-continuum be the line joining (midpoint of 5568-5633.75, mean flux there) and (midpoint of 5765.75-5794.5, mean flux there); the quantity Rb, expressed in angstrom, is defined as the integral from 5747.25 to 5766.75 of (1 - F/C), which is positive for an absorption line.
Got 0.3 angstrom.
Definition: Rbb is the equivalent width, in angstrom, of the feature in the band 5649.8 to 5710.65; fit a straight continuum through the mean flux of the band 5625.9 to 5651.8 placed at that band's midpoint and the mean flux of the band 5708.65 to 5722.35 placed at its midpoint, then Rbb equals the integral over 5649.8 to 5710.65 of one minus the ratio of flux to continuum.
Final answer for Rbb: 1.43 angstrom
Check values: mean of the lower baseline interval 8.72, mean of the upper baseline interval 8.74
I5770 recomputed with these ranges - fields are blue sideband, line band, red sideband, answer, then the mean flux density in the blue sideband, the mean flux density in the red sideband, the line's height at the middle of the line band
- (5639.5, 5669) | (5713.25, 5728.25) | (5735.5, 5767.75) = -1.0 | 8.5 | 8.55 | 8.53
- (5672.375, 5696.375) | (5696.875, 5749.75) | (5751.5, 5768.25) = 1.0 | 8.62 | 8.85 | 8.74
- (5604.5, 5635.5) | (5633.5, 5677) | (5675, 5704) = 0.8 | 8.77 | 8.61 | 8.69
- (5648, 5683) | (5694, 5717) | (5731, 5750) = -0.1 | 8.57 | 8.29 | 8.42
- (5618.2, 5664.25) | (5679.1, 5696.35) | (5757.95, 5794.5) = 0.0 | 8.66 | 8.66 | 8.66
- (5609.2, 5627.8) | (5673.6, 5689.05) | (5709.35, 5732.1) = 0.2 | 8.74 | 8.88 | 8.83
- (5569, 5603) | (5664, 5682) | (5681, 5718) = -0.1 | 8.57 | 8.54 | 8.54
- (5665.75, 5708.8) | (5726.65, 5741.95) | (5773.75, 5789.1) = 0.2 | 8.53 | 8.71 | 8.62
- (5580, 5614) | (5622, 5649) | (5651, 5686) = -0.3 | 8.67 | 8.59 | 8.63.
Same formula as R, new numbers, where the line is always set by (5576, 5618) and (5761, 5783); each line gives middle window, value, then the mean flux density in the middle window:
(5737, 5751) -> 0.063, 8.17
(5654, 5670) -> 0.026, 8.44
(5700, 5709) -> 0.063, 8.17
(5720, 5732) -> -0.045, 9.03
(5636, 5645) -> -0.004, 8.67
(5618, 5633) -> -0.029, 8.87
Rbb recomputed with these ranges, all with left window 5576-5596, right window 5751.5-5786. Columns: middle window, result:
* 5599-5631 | 0.02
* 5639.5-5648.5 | 0.17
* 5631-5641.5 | 0.02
